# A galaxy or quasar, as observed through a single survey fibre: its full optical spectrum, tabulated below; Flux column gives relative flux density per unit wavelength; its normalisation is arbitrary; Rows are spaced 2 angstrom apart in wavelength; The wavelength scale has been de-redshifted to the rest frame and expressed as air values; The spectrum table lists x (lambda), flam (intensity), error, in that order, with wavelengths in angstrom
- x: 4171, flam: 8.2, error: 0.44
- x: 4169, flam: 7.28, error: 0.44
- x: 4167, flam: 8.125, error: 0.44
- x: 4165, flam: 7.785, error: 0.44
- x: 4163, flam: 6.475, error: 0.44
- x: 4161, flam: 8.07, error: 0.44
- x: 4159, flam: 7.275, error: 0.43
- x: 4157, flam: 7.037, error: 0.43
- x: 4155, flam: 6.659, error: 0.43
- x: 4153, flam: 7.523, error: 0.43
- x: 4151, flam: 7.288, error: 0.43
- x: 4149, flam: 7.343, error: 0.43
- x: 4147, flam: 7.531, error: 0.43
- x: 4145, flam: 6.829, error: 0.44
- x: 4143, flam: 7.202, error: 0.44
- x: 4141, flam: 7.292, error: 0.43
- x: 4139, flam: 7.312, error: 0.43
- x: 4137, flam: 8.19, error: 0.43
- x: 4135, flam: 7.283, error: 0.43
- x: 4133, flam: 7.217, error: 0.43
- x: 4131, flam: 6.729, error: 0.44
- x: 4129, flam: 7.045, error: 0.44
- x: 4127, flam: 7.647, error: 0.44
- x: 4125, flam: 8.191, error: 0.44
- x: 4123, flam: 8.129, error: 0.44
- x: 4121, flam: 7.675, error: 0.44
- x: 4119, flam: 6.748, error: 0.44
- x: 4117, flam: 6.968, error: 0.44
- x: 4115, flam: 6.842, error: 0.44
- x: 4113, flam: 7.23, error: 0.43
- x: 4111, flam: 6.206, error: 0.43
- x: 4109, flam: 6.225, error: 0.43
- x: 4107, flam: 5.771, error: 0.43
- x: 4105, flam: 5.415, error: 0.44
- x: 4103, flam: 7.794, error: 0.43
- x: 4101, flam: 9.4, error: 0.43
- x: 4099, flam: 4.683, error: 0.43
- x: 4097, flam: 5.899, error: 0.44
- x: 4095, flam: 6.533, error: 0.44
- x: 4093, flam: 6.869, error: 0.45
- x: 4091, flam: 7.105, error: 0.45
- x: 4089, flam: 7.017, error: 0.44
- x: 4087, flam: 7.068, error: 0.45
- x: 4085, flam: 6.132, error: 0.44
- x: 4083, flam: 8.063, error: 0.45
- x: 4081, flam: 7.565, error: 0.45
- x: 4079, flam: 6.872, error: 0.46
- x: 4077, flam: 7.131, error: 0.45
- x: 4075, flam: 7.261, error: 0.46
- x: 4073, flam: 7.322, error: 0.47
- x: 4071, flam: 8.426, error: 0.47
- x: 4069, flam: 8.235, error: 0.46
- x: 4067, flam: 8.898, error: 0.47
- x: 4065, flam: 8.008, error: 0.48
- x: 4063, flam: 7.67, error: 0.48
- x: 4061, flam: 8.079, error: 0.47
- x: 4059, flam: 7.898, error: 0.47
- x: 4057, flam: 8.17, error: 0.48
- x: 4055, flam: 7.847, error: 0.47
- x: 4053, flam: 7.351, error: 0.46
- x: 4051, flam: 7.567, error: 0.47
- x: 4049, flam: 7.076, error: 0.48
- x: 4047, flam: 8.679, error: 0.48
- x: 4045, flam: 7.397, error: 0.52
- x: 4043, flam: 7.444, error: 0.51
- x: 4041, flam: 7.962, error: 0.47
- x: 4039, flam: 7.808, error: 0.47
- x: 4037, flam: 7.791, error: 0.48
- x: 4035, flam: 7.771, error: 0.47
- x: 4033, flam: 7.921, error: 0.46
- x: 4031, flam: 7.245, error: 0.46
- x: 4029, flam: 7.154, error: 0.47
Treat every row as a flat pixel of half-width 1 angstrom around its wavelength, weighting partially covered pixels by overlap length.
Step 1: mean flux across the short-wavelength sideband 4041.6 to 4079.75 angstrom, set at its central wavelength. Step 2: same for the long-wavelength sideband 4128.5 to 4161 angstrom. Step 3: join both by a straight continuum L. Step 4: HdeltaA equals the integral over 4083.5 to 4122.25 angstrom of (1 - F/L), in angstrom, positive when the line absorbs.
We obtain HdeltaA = 3.97 angstrom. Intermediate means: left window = 7.76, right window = 7.26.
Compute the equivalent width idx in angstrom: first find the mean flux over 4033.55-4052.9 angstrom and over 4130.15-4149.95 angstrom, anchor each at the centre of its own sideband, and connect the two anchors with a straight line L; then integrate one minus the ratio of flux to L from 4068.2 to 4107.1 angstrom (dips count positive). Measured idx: 2.4 angstrom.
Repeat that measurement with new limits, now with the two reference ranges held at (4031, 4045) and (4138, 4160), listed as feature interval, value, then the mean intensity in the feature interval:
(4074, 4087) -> 0.62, 7.16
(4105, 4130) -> 1.22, 6.99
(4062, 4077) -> -0.68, 7.92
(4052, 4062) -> -0.31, 7.87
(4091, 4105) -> 1.25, 6.78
